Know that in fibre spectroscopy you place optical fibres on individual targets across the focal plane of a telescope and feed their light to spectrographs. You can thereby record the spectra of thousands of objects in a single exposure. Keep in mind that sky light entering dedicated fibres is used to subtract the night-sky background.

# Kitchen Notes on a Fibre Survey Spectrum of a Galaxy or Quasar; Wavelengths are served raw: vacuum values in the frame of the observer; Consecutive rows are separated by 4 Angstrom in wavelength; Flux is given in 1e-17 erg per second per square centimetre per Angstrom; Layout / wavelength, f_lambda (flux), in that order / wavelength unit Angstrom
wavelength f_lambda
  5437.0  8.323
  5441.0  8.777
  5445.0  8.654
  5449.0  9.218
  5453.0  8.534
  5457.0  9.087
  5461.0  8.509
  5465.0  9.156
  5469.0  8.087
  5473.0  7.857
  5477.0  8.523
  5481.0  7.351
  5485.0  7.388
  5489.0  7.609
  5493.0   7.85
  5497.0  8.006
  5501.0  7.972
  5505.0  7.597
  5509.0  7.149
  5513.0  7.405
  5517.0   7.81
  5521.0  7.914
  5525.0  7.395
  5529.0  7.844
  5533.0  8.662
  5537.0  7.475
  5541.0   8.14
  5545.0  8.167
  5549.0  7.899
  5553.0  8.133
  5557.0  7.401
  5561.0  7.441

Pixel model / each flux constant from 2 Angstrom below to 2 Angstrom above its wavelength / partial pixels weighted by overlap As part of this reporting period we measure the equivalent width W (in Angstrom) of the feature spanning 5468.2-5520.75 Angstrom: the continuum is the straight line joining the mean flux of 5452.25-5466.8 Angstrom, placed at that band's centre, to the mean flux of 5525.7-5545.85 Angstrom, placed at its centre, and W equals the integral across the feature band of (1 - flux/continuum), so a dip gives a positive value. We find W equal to 4.49 Angstrom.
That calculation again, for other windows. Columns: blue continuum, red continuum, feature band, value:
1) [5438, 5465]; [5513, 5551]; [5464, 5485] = 1.2 Angstrom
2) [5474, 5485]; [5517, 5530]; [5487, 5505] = -0.1 Angstrom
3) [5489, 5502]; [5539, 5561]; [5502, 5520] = 0.8 Angstrom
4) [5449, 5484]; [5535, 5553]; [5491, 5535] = 1.9 Angstrom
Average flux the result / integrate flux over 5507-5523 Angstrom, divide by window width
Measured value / 7.57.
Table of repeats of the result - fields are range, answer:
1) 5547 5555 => 8.02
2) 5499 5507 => 7.78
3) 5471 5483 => 7.91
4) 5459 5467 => 8.83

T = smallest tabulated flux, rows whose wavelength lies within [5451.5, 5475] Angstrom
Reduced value 7.857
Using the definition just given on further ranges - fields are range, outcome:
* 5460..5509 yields 7.149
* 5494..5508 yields 7.597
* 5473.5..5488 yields 7.351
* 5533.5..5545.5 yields 7.475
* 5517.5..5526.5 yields 7.395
